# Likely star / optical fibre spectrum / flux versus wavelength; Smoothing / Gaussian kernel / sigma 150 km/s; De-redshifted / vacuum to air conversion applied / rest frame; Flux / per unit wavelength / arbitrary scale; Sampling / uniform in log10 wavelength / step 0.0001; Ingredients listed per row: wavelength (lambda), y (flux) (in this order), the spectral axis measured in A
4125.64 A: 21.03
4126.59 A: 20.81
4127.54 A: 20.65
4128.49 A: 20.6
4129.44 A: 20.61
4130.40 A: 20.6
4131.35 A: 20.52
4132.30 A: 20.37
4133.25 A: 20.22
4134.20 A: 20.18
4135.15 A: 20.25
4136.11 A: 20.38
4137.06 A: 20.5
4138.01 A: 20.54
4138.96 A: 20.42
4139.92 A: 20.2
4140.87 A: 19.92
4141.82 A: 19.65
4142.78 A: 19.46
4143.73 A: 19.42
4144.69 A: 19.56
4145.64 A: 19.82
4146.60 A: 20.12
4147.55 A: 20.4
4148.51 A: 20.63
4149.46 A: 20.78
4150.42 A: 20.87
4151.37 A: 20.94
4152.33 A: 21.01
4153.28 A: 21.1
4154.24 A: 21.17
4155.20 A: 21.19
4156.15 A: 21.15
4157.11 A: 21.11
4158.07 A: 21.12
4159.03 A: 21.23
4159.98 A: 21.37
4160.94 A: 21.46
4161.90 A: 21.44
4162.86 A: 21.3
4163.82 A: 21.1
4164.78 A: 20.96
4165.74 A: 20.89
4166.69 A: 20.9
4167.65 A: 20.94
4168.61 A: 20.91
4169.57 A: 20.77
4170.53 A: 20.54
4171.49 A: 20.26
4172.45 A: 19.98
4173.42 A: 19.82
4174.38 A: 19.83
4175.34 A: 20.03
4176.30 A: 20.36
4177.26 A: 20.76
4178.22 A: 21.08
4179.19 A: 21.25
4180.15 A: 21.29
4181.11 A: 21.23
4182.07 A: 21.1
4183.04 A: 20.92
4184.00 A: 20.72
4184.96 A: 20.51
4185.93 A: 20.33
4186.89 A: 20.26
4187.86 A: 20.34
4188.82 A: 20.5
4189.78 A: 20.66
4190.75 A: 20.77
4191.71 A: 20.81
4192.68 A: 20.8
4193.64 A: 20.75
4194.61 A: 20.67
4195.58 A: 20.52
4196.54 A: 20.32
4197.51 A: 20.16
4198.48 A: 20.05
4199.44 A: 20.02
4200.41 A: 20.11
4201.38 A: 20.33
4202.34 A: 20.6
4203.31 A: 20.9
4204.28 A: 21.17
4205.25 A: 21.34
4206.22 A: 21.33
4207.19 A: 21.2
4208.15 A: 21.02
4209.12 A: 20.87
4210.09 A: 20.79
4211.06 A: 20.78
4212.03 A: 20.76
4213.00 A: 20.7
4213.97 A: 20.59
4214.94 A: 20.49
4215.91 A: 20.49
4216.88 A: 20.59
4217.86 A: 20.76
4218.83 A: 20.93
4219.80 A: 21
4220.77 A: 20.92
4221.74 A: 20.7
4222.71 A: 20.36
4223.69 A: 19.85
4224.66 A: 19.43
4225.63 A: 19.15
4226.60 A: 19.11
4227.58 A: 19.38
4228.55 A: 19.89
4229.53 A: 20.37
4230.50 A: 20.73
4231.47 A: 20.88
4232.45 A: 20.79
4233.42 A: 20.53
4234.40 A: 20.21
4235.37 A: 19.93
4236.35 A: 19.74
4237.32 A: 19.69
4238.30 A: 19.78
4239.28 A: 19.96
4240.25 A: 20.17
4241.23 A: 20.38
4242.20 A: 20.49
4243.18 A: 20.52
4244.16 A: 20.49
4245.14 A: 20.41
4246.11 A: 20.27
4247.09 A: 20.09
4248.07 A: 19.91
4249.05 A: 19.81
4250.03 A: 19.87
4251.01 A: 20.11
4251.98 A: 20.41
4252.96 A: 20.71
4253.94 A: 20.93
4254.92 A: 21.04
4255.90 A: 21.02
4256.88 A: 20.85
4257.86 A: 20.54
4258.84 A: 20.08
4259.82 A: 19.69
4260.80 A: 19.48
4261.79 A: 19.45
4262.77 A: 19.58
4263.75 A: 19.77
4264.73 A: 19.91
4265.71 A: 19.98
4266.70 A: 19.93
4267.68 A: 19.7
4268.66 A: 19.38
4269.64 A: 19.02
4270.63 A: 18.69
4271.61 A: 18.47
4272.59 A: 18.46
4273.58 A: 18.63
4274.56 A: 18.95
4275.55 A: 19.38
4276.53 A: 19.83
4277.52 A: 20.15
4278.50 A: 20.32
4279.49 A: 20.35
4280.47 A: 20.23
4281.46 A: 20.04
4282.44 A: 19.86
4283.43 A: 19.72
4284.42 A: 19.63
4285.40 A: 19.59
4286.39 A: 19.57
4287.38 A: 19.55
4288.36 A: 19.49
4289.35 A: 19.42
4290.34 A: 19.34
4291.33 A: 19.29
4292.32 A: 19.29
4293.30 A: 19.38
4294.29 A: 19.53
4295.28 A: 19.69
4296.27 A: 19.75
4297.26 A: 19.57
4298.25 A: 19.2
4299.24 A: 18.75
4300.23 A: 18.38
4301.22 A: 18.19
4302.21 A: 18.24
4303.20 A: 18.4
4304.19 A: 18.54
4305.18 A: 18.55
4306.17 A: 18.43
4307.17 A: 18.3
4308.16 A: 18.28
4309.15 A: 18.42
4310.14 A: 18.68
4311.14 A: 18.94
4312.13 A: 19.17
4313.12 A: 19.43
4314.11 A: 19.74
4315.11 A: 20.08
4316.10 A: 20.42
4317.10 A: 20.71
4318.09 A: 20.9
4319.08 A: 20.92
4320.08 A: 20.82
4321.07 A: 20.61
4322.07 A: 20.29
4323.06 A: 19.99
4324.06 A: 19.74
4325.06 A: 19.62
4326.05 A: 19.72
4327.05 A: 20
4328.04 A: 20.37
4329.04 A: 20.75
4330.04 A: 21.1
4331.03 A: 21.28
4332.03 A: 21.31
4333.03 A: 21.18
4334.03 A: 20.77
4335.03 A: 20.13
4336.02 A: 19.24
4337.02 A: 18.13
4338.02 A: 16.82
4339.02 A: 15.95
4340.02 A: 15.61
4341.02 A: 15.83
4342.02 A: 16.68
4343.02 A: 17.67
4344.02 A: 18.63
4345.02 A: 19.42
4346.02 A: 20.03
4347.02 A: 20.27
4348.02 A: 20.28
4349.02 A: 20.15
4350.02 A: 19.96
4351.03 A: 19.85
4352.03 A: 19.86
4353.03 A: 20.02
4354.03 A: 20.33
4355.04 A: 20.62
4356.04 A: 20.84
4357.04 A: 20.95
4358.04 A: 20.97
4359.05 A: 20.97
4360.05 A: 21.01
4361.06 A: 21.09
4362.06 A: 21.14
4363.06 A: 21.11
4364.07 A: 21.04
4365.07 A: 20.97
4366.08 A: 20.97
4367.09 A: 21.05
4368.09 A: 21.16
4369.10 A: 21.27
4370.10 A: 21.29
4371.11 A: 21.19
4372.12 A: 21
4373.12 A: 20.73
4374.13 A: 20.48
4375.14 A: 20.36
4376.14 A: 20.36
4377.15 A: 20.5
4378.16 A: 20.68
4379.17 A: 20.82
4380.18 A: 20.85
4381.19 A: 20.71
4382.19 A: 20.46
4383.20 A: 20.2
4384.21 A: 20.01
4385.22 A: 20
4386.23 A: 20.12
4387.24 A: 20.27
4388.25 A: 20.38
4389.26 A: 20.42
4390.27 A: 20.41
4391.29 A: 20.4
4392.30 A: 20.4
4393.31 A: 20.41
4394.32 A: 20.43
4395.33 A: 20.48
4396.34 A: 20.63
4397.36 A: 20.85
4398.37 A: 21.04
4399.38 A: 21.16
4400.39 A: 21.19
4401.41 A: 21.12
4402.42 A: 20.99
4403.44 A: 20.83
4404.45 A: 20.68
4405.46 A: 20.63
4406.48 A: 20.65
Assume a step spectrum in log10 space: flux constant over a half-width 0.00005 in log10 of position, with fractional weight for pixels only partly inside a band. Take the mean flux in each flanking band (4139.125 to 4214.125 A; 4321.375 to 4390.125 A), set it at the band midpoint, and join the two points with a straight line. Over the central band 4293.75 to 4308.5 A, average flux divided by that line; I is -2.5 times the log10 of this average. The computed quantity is 0.083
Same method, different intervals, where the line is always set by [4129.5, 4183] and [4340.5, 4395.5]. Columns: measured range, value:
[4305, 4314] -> 0.09 mag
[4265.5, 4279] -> 0.06 mag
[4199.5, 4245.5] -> 0.01 mag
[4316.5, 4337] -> 0.00 mag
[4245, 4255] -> 0.01 mag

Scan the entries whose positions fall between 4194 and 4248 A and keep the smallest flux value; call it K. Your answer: 19.11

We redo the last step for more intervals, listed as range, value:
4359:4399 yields 20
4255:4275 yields 18.46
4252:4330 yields 18.19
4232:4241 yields 19.69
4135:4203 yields 19.42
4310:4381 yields 15.61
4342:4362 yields 16.68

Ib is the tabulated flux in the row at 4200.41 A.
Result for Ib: 20.11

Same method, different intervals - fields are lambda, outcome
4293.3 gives 19.38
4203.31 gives 20.9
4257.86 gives 20.54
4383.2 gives 20.2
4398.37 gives 21.04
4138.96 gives 20.42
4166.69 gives 20.9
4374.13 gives 20.48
